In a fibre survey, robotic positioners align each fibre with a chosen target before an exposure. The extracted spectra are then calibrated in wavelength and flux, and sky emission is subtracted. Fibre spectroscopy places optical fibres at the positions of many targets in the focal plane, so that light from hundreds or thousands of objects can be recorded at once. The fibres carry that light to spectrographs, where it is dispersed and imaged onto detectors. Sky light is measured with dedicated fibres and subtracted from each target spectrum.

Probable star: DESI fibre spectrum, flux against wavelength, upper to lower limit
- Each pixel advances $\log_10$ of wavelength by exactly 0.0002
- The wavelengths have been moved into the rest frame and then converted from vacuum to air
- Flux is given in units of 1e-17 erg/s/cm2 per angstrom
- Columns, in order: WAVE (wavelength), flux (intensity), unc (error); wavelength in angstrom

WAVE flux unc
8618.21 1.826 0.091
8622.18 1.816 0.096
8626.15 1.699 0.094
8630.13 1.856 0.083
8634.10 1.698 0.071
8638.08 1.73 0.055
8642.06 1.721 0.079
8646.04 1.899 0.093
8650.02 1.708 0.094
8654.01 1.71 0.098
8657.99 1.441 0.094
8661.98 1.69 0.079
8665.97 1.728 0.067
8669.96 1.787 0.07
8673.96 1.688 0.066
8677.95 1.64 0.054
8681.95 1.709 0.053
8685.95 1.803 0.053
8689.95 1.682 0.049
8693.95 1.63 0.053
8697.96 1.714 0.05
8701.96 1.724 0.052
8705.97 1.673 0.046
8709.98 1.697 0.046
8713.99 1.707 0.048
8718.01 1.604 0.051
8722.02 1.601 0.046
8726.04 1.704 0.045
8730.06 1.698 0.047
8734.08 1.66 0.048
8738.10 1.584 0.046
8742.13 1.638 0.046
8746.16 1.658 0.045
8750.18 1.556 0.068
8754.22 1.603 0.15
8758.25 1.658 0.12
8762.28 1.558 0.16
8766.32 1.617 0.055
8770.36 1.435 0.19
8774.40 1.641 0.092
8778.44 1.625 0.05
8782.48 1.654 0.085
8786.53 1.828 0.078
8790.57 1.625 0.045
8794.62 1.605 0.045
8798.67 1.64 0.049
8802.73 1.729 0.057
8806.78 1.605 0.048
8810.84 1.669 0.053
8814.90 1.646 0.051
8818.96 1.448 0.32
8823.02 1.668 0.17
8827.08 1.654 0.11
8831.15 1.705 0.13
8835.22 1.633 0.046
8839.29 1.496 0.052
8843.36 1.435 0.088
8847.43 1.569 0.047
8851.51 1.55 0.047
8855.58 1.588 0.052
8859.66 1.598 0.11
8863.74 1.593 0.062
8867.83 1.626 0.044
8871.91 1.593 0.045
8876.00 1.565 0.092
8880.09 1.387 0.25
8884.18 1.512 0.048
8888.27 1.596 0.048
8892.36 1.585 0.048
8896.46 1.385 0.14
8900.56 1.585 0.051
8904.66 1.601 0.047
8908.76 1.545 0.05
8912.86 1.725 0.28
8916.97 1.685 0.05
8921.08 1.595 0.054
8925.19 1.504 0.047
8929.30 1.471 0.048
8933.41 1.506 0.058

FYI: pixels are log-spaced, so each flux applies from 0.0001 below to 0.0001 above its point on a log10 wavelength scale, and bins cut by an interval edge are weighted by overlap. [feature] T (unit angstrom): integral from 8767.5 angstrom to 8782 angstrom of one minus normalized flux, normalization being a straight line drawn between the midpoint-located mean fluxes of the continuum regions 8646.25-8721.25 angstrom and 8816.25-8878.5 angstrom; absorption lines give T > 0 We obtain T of 0.4 angstrom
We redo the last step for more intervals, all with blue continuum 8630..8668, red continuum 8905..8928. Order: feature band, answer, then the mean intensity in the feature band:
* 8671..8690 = -0.1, 1.71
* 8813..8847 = 1.1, 1.58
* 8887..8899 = 0.7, 1.52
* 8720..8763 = 1.1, 1.63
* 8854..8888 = 1.3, 1.56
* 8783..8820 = 0.0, 1.65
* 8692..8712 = 0.0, 1.69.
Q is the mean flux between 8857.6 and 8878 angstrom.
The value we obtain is 1.59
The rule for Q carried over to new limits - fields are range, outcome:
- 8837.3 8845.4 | 1.47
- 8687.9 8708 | 1.69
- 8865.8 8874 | 1.61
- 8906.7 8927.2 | 1.61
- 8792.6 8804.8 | 1.66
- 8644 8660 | 1.69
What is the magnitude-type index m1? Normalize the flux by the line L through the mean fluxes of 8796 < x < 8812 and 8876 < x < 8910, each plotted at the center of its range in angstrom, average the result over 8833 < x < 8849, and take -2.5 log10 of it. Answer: 0.05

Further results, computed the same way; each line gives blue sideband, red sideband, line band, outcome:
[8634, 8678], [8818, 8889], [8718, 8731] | 0.002 mag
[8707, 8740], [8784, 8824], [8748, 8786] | 0.032 mag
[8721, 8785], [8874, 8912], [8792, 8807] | -0.038 mag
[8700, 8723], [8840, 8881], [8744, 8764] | 0.020 mag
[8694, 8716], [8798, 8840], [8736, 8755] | 0.043 mag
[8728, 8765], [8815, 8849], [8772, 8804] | -0.041 mag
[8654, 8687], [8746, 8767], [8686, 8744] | -0.018 mag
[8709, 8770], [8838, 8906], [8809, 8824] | -0.015 mag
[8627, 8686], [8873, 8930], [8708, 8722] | 0.012 mag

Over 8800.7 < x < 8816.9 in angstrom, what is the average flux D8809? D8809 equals 1.66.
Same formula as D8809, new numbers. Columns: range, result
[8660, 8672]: 1.73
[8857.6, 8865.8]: 1.59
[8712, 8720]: 1.65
